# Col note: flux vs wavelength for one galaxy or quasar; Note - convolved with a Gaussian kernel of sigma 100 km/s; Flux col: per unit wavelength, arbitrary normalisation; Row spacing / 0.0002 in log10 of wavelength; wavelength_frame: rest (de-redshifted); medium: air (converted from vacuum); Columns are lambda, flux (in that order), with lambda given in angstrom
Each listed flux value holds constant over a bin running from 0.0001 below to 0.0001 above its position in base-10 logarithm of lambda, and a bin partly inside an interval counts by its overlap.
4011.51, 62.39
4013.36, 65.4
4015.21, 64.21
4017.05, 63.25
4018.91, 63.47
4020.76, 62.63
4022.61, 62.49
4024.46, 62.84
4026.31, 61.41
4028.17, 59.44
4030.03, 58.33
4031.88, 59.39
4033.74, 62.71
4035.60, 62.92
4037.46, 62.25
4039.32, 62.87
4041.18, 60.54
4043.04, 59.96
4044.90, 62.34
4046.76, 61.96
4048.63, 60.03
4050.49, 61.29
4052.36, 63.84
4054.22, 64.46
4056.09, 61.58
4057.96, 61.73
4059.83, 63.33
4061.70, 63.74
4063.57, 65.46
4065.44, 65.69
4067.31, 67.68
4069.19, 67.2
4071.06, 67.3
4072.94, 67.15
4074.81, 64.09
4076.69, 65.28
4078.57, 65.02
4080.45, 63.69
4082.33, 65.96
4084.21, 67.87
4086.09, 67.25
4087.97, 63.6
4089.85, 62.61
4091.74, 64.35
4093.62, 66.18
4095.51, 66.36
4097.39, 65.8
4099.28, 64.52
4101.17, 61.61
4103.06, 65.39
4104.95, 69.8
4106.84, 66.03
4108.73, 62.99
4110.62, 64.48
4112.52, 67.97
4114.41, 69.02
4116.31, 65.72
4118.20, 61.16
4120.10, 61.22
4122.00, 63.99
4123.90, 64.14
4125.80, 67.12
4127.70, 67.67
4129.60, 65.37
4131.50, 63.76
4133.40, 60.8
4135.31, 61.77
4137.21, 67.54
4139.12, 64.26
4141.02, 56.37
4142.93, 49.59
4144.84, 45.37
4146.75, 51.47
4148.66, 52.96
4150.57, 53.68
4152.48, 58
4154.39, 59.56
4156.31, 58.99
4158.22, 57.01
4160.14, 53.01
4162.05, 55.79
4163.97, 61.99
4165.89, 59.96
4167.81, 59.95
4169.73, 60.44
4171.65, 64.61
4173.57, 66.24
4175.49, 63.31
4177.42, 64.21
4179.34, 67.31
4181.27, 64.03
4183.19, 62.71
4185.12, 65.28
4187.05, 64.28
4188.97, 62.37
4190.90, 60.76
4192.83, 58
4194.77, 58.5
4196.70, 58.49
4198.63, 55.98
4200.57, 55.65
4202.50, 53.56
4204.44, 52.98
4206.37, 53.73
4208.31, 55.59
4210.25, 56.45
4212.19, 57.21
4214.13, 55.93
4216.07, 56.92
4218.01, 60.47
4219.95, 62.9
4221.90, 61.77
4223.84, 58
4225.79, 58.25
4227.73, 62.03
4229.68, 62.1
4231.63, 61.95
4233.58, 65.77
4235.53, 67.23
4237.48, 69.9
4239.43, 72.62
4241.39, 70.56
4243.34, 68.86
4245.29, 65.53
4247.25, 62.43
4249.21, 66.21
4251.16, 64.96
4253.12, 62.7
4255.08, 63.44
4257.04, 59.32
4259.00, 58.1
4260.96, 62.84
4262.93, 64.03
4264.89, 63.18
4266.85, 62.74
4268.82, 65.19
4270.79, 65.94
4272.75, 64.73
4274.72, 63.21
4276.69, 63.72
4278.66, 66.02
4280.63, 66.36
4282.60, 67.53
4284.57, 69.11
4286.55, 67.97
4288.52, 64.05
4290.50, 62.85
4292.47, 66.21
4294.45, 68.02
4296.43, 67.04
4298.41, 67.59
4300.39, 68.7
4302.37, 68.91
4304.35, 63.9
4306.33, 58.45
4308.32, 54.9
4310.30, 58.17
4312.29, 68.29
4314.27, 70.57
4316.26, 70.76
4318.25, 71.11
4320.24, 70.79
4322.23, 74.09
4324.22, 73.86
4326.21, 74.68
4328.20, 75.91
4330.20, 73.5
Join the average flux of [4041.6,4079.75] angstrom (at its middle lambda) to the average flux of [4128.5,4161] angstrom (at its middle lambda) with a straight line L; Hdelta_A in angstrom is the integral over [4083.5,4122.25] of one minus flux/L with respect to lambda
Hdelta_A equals -2.8 angstrom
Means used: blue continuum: 63.9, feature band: 65.1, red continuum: 57.7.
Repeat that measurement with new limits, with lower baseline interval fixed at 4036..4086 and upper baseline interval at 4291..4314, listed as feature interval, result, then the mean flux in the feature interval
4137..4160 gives 3.0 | 55.7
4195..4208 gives 1.8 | 55.3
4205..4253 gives 1.6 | 62.3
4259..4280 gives 0.2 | 63.9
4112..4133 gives -0.3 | 65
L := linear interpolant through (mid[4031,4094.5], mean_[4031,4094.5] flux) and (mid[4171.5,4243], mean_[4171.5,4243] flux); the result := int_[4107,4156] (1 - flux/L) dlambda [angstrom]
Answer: 1.25 angstrom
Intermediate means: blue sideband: 63.9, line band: 61.1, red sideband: 61.3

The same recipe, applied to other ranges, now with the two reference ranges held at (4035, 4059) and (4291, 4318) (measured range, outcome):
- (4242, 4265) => 0.5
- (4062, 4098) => -1.9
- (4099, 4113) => -0.6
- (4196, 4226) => 3.4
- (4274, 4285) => -0.1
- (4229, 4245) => -0.7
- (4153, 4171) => 1.4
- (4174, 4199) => 0.7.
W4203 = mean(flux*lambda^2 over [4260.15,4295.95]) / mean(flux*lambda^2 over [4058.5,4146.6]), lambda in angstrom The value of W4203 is 1.11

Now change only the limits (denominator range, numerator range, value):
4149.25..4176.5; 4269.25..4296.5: 1.17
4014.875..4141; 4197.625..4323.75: 1.09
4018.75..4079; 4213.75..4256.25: 1.11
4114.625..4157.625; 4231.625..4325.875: 1.17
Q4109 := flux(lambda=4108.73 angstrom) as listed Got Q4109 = 62.99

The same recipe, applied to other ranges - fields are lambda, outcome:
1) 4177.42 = 64.21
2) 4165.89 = 59.96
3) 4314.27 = 70.57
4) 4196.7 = 58.49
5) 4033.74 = 62.71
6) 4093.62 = 66.18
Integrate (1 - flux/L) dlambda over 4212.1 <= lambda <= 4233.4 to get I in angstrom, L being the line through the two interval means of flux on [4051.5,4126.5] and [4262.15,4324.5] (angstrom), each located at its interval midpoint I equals 1.8 angstrom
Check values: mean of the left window 65.1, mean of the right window 66.1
